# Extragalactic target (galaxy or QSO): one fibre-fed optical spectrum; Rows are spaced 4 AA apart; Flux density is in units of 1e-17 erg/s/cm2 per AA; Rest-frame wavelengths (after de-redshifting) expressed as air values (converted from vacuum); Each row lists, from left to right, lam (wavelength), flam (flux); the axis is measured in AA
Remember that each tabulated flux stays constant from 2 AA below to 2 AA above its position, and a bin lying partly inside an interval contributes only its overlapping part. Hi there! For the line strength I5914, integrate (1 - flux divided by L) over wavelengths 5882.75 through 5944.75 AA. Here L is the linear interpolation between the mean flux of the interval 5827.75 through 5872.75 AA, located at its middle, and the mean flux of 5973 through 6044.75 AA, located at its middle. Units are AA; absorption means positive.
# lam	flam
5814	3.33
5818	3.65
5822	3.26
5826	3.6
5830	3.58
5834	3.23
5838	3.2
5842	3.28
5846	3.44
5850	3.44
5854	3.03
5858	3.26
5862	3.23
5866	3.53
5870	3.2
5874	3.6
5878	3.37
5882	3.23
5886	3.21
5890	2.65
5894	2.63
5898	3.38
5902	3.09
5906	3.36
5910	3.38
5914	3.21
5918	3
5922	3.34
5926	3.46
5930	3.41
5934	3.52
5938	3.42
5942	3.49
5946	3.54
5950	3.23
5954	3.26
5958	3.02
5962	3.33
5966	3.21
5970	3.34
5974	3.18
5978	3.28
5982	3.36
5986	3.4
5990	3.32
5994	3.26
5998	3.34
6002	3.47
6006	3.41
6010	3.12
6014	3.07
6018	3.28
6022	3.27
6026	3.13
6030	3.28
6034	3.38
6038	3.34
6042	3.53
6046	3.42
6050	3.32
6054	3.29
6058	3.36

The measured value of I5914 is 1.3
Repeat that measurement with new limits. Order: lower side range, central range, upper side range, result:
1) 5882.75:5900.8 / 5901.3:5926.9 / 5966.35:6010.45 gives -1.6 AA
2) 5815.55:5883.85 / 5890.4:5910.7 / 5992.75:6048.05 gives 1.4 AA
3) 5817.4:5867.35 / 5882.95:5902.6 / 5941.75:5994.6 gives 2.0 AA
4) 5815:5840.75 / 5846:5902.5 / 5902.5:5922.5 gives 1.8 AA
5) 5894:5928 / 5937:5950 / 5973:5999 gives -0.7 AA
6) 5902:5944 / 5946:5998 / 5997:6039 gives 0.5 AA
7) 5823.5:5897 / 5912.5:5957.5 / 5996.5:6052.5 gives -0.8 AA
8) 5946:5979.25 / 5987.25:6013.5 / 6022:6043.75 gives -0.2 AA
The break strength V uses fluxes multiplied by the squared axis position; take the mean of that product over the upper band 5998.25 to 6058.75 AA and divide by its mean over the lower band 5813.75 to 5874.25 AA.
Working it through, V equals 1.0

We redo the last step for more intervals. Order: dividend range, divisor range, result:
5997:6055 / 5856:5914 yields 1.08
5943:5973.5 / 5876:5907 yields 1.08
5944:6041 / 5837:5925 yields 1.06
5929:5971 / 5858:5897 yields 1.07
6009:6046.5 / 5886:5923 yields 1.10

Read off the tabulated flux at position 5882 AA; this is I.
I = 3.23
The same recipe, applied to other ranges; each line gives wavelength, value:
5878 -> 3.37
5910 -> 3.38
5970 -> 3.34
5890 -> 2.65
